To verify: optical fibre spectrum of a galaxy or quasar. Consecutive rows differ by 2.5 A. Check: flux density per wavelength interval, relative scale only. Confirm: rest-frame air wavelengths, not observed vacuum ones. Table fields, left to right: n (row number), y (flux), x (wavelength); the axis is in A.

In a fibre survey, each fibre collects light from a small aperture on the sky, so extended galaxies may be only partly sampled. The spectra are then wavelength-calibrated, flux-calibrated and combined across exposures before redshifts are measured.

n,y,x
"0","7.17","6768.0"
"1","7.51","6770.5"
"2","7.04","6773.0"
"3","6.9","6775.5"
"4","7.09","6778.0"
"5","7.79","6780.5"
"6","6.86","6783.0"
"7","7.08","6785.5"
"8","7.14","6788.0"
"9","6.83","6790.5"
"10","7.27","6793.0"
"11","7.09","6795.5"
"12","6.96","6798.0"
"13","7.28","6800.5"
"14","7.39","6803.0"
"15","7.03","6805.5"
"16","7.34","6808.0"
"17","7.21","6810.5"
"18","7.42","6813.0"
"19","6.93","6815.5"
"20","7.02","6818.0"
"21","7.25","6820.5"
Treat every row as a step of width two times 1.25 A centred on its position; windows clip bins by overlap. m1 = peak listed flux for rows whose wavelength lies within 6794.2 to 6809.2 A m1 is 7.39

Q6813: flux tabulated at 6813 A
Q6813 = 7.42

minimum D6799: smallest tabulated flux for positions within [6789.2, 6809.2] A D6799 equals 6.83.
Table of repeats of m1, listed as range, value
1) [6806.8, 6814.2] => 7.42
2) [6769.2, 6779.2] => 7.51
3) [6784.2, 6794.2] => 7.27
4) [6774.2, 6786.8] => 7.79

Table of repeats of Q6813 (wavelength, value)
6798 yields 6.96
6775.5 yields 6.9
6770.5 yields 7.51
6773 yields 7.04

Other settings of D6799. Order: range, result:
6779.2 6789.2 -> 6.86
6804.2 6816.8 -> 6.93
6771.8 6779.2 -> 6.9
